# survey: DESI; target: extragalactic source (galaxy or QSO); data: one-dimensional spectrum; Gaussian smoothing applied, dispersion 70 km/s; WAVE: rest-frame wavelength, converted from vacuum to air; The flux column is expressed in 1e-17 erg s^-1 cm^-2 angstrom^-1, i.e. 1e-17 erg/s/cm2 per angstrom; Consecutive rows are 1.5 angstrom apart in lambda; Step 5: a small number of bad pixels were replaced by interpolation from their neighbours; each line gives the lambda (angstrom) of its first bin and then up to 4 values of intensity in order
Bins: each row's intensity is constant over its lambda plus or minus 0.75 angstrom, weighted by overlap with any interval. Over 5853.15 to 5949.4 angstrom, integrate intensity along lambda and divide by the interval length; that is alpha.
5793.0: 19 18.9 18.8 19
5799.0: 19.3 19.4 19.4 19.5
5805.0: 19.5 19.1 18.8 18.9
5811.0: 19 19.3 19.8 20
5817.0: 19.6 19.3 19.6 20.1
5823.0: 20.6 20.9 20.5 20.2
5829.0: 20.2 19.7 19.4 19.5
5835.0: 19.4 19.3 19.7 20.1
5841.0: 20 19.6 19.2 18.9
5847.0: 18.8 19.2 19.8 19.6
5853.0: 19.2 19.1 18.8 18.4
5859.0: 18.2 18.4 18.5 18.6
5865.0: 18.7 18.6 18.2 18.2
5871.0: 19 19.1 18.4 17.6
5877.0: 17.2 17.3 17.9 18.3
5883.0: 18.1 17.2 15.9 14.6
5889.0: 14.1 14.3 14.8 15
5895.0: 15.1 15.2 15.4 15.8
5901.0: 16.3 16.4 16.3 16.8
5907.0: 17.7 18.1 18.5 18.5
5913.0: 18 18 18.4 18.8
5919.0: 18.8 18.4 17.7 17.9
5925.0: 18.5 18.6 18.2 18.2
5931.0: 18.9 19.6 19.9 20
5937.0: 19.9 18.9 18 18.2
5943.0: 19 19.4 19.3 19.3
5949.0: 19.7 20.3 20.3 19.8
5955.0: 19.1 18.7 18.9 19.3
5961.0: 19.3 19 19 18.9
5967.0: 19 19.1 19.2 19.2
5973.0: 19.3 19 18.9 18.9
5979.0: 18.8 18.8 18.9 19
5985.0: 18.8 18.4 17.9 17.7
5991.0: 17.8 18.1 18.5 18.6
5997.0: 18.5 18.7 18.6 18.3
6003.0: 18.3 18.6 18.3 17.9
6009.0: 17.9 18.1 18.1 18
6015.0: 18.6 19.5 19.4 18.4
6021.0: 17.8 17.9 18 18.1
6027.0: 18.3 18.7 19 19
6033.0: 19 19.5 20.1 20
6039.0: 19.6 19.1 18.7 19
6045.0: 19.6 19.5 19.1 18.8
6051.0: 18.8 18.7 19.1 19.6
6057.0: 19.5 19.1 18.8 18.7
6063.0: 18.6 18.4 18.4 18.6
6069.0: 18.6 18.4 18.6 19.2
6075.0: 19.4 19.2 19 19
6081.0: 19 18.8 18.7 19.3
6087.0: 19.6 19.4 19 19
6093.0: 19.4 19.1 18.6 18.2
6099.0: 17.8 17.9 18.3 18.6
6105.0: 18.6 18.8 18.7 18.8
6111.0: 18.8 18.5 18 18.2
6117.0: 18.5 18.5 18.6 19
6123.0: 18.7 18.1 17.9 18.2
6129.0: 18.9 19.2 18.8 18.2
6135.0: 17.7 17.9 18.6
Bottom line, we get 17.8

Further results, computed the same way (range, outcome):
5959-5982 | 19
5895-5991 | 18.5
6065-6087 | 18.9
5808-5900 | 18.4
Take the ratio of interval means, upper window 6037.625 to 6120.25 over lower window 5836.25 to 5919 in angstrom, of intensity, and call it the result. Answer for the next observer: 1.1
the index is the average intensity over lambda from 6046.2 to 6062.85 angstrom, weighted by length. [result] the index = 19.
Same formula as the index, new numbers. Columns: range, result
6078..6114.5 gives 18.8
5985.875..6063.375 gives 18.7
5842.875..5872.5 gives 18.8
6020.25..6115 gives 18.8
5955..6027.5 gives 18.6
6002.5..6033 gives 18.4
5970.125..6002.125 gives 18.6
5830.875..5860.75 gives 19.2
